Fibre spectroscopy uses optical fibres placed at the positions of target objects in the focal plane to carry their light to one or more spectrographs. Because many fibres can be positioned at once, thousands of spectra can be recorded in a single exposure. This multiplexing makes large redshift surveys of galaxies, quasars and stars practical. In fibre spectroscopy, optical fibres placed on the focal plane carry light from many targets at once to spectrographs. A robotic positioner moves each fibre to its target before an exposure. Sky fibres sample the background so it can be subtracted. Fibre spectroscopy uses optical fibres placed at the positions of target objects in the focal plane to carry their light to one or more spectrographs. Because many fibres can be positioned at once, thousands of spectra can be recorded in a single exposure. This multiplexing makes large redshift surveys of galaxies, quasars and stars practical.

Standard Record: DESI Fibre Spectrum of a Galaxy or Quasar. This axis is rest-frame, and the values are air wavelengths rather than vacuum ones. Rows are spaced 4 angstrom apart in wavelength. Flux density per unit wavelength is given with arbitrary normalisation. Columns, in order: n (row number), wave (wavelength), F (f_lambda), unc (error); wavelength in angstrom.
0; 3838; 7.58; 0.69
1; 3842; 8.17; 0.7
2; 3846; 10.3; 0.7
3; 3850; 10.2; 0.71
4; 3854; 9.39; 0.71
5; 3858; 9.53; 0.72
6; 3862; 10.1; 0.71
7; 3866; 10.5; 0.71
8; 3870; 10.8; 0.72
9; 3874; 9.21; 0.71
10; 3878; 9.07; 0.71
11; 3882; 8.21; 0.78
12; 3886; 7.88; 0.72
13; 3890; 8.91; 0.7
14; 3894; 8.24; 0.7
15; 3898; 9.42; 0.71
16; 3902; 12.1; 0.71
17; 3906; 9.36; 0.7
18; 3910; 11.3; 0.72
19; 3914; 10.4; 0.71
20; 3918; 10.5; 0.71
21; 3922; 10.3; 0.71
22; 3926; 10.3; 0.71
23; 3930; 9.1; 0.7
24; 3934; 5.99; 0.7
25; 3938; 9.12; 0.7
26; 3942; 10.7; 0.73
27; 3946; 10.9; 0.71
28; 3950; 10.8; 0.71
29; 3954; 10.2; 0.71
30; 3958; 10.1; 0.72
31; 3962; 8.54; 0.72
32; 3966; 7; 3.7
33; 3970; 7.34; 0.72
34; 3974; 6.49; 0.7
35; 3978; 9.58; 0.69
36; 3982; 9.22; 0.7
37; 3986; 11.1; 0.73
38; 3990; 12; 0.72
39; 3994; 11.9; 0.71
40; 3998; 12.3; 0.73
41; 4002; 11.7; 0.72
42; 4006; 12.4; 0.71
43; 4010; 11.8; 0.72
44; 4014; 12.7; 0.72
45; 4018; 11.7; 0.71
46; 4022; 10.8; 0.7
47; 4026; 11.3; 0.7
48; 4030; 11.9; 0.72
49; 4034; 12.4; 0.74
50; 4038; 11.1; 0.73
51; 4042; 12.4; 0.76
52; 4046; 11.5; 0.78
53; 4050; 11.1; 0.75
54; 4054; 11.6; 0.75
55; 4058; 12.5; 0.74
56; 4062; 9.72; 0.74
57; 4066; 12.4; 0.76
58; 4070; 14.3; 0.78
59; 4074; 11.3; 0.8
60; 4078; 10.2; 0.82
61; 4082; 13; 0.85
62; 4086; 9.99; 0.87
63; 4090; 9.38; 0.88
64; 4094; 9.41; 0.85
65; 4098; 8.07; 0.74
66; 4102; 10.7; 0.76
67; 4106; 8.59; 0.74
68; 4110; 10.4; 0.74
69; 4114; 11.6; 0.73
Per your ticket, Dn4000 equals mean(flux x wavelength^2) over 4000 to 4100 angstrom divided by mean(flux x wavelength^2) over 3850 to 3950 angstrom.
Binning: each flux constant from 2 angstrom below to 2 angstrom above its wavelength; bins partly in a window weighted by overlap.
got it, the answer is 1.27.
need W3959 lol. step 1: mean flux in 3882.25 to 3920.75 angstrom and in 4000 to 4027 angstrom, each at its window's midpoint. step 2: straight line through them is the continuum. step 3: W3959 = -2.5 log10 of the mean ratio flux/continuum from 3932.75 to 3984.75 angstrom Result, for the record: 0.19 mag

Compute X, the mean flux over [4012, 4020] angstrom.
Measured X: 12.2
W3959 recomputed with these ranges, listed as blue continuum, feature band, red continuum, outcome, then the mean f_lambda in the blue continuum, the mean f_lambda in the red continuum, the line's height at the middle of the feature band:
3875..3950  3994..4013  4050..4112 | -0.18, 9.57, 10.8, 10.2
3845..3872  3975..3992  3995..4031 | 0.13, 10.1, 11.8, 11.5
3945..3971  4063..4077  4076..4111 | -0.24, 9.28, 9.96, 9.84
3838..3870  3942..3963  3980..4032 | 0.07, 9.67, 11.6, 10.9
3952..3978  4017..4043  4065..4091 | -0.14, 8.38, 11.6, 10.2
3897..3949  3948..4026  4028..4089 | 0.04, 9.99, 11.7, 10.8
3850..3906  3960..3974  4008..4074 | 0.40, 9.51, 11.8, 10.8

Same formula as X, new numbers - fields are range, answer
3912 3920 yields 10.4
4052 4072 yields 12.1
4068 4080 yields 11.9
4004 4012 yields 12.1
